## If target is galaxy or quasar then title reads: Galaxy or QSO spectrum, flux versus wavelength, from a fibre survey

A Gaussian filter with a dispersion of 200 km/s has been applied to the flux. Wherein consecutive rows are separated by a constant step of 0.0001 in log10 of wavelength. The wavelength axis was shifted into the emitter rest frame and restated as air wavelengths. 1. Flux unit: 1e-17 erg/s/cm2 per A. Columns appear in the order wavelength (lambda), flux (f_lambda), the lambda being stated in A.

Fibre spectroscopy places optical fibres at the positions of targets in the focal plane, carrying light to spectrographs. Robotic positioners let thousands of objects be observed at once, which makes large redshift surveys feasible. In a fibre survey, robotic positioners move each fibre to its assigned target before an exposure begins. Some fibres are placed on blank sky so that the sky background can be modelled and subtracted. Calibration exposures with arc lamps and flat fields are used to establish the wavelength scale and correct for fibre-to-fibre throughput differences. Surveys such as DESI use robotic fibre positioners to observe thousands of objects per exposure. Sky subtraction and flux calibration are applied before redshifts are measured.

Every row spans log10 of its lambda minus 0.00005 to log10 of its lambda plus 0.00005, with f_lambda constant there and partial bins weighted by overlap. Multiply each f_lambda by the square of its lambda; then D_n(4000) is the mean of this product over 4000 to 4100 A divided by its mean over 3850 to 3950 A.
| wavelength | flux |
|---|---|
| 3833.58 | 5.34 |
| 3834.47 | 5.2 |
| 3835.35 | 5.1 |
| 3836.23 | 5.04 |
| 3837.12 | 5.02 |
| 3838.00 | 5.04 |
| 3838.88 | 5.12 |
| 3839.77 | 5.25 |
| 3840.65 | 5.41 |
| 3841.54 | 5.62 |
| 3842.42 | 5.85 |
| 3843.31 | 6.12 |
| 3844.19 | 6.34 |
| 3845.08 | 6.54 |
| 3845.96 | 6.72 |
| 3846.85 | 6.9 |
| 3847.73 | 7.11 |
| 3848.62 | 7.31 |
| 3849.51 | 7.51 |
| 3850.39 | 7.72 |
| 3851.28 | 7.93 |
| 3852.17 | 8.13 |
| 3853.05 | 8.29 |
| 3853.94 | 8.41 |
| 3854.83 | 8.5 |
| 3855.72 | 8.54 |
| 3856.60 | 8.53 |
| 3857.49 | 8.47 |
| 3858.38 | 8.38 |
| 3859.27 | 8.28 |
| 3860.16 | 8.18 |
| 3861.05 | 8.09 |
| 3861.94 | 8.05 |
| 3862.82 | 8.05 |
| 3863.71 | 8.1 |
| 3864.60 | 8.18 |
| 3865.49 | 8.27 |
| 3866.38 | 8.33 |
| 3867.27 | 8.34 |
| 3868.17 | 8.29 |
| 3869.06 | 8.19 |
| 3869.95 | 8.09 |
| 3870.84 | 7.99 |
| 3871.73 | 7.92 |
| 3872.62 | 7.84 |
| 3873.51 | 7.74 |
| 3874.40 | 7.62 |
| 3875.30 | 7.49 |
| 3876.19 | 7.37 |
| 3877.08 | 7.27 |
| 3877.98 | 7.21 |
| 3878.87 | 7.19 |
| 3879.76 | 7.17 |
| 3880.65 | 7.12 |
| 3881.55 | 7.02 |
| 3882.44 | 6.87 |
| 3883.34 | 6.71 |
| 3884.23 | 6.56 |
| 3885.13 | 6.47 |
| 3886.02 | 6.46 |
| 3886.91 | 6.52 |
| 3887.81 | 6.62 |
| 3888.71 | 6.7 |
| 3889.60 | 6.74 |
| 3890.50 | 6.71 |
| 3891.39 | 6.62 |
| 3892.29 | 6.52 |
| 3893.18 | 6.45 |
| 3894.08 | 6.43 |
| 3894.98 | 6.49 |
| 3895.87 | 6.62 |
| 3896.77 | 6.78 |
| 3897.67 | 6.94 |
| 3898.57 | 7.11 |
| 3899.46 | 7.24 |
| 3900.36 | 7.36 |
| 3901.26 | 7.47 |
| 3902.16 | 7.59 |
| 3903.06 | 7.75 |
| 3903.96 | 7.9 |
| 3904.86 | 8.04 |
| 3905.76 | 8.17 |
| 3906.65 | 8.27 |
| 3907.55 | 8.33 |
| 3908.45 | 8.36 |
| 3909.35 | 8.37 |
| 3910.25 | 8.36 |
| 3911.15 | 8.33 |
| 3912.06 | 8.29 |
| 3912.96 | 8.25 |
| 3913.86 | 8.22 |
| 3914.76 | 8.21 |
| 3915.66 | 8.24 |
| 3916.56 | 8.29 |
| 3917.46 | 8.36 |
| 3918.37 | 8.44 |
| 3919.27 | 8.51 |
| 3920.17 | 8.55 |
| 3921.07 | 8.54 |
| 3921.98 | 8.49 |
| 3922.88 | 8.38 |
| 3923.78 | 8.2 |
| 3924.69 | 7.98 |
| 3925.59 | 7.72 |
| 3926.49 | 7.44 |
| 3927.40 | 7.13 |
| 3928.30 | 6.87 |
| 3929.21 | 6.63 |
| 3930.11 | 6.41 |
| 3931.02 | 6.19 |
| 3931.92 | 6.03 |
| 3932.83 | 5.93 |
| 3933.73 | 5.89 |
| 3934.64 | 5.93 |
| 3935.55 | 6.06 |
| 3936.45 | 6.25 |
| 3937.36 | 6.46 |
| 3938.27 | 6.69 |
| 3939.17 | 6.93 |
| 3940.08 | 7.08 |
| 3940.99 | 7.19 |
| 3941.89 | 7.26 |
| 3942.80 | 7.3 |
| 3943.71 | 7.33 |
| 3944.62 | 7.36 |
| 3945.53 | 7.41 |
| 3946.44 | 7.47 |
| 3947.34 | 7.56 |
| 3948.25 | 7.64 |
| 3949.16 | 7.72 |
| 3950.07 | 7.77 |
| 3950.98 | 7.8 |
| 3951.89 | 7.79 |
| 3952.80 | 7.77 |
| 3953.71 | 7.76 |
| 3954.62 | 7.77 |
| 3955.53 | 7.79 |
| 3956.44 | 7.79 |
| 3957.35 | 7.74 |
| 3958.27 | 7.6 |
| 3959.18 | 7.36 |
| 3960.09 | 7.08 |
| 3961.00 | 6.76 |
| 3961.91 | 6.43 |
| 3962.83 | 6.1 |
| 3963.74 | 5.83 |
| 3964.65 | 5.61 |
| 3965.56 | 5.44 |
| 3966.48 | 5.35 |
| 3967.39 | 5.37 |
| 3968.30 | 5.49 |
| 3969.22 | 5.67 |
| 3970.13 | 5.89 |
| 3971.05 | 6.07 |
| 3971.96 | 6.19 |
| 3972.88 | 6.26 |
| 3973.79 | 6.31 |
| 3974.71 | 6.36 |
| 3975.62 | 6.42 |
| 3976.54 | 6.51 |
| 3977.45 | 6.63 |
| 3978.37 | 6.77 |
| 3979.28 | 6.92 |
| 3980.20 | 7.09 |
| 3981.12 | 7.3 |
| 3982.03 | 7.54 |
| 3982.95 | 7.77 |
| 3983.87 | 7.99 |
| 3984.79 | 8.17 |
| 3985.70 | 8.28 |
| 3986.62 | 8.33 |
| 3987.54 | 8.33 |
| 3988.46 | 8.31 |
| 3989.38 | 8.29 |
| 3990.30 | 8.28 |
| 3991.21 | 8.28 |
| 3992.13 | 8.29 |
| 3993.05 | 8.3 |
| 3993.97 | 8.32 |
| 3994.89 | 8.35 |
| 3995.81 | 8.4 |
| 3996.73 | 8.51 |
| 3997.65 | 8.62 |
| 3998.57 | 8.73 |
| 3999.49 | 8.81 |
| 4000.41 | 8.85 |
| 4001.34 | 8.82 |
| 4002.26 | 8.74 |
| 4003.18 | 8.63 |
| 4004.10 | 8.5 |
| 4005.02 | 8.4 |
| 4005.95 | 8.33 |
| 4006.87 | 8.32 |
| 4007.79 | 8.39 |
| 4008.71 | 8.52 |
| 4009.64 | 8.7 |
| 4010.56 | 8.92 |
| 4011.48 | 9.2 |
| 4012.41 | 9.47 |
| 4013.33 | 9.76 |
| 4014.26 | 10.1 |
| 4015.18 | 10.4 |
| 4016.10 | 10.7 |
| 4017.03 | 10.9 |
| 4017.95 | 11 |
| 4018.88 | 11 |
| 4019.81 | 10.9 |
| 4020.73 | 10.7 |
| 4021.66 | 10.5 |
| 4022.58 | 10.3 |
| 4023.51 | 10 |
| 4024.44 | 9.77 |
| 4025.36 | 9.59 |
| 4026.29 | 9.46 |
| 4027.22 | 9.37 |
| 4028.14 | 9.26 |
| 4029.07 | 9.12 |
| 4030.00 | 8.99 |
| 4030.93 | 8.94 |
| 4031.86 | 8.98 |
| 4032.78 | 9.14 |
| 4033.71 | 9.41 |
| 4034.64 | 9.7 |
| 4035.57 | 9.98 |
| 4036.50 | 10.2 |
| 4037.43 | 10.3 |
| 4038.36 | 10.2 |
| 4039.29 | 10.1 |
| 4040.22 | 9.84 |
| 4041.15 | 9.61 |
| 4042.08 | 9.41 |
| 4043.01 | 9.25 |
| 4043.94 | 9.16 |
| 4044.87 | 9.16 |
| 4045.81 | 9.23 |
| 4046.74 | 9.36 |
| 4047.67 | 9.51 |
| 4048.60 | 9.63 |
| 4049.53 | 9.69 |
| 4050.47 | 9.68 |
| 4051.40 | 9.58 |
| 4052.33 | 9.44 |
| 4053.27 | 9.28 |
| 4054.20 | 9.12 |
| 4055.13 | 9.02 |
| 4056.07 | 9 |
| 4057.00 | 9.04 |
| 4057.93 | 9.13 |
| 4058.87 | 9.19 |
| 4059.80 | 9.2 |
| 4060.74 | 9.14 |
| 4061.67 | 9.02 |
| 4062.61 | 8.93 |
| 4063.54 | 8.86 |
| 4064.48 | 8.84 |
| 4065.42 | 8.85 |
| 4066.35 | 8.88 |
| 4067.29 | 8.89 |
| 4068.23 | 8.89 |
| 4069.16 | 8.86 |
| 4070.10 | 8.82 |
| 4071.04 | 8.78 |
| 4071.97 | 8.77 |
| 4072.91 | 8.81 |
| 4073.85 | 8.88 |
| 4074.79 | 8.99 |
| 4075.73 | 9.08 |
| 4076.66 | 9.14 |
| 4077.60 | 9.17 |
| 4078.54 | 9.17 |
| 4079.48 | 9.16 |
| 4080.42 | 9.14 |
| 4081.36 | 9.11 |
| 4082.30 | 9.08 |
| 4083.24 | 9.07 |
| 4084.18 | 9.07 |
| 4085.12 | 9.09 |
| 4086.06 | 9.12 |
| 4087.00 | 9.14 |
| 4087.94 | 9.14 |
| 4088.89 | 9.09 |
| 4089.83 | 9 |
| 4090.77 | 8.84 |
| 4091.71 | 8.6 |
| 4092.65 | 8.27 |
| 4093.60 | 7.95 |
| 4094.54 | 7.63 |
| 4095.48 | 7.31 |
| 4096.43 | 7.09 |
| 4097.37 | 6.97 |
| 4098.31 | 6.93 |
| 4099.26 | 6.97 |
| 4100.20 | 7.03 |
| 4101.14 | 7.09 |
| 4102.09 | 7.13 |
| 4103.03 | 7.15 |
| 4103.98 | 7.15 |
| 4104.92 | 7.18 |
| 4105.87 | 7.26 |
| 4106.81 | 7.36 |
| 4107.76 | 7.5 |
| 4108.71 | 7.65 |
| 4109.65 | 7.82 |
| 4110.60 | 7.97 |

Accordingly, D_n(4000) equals 1.31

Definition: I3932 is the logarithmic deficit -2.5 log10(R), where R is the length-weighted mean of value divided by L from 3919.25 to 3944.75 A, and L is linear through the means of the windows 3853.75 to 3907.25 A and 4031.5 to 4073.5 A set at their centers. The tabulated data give 0.13 mag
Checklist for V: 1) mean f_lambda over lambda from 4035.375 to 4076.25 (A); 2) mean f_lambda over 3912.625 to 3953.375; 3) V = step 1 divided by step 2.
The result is 1.25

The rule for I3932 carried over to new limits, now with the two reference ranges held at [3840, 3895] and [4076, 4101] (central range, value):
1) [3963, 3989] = 0.18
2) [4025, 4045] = -0.16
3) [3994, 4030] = -0.16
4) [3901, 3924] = -0.09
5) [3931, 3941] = 0.21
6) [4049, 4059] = -0.12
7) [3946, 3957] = 0.01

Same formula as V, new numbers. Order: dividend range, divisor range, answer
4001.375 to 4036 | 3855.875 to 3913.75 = 1.26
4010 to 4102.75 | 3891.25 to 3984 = 1.27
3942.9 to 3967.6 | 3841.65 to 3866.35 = 0.92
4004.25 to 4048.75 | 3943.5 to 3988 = 1.37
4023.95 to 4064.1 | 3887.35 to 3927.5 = 1.22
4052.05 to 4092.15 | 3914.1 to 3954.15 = 1.22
